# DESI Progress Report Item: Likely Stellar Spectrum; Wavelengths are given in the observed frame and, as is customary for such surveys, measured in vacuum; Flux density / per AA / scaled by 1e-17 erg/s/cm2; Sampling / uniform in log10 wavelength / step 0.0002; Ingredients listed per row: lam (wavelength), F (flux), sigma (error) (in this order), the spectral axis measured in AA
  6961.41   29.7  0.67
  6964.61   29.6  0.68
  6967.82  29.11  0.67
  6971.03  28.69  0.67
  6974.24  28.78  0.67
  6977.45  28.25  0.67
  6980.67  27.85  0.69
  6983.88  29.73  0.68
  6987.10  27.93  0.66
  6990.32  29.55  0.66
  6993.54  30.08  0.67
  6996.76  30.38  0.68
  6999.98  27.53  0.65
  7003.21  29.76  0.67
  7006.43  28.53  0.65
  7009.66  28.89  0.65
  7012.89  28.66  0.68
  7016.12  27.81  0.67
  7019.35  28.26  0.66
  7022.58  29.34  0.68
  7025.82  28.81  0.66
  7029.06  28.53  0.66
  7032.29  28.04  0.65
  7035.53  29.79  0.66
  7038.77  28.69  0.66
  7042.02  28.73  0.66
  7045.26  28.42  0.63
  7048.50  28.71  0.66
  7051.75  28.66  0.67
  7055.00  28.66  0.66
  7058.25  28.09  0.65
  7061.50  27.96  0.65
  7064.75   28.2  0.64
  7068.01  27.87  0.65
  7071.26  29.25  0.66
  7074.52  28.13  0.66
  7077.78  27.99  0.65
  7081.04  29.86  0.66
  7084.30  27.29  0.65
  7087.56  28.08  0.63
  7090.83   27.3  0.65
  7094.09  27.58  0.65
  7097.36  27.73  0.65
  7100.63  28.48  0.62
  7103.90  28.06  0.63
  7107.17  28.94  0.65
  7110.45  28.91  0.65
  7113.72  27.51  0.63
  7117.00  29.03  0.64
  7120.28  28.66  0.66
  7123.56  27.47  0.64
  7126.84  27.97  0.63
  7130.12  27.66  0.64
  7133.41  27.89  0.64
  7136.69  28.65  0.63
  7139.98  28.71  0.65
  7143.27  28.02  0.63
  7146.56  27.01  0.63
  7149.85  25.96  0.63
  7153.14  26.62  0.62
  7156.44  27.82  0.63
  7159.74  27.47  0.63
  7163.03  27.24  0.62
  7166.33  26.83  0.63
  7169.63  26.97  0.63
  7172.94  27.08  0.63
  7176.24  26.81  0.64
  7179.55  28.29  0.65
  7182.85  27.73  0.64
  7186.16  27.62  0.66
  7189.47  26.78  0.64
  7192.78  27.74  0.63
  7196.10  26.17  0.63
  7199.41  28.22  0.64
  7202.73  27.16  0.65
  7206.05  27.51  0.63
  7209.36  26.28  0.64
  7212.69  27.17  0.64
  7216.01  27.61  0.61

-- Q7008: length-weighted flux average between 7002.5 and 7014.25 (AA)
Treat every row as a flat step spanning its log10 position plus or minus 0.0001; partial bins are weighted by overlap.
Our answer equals 28.9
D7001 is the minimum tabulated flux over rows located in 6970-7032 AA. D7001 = 27.53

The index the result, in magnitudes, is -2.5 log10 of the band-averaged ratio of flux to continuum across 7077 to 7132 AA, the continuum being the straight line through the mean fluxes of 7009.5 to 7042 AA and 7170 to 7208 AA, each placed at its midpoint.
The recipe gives 0.00 mag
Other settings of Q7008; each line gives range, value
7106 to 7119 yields 28.6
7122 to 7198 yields 27.4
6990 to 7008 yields 29.3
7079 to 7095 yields 28.1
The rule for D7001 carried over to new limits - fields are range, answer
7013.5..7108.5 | 27.29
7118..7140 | 27.47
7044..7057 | 28.42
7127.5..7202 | 25.96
